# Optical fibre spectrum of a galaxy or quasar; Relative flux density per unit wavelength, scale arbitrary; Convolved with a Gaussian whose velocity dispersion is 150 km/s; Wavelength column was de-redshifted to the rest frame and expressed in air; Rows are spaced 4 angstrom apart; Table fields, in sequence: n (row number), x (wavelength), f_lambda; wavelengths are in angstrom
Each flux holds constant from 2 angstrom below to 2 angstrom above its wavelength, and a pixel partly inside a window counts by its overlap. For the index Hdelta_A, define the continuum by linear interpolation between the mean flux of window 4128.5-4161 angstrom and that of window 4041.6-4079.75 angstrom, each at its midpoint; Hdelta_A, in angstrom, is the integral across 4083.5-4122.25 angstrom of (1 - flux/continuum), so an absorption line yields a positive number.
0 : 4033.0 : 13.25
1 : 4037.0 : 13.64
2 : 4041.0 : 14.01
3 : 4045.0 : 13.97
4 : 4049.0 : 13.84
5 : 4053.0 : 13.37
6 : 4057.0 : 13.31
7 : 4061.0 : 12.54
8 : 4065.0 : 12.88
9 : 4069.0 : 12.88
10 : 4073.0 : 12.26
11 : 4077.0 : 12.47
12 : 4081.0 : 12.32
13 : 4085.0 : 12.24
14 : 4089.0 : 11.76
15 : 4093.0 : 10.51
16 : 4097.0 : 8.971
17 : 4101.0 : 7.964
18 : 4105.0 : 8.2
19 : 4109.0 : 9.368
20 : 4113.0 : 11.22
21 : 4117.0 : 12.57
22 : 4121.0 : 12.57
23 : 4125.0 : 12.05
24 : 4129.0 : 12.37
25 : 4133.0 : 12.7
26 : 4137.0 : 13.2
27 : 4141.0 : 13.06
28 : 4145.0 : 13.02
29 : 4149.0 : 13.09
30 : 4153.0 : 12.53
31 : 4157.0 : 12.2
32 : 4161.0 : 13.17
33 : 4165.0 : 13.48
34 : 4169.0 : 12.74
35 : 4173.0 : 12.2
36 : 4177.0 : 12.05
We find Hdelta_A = 7.39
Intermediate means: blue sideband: 13.1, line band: 10.5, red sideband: 12.8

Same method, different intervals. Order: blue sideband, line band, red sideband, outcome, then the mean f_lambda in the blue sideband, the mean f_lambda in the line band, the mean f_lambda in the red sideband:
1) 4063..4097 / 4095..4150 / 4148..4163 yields 4.4 angstrom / 12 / 11.4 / 12.7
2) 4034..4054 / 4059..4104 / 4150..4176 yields 6.7 angstrom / 13.8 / 11.5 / 12.7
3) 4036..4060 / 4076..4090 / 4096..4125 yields -0.5 angstrom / 13.6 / 12.2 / 10.3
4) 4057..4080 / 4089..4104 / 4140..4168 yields 3.9 angstrom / 12.7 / 9.43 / 12.9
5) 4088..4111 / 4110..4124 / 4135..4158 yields -1.6 angstrom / 9.36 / 11.9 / 12.9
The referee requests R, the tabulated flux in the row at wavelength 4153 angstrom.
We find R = 12.53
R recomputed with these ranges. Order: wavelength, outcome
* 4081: 12.32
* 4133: 12.7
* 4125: 12.05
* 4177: 12.05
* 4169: 12.74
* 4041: 14.01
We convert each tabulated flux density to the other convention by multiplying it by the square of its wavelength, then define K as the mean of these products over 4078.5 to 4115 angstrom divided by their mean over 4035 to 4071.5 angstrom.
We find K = 0.79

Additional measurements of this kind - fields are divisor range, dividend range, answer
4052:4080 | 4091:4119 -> 0.78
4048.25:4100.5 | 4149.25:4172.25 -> 1.11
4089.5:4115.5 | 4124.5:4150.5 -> 1.36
